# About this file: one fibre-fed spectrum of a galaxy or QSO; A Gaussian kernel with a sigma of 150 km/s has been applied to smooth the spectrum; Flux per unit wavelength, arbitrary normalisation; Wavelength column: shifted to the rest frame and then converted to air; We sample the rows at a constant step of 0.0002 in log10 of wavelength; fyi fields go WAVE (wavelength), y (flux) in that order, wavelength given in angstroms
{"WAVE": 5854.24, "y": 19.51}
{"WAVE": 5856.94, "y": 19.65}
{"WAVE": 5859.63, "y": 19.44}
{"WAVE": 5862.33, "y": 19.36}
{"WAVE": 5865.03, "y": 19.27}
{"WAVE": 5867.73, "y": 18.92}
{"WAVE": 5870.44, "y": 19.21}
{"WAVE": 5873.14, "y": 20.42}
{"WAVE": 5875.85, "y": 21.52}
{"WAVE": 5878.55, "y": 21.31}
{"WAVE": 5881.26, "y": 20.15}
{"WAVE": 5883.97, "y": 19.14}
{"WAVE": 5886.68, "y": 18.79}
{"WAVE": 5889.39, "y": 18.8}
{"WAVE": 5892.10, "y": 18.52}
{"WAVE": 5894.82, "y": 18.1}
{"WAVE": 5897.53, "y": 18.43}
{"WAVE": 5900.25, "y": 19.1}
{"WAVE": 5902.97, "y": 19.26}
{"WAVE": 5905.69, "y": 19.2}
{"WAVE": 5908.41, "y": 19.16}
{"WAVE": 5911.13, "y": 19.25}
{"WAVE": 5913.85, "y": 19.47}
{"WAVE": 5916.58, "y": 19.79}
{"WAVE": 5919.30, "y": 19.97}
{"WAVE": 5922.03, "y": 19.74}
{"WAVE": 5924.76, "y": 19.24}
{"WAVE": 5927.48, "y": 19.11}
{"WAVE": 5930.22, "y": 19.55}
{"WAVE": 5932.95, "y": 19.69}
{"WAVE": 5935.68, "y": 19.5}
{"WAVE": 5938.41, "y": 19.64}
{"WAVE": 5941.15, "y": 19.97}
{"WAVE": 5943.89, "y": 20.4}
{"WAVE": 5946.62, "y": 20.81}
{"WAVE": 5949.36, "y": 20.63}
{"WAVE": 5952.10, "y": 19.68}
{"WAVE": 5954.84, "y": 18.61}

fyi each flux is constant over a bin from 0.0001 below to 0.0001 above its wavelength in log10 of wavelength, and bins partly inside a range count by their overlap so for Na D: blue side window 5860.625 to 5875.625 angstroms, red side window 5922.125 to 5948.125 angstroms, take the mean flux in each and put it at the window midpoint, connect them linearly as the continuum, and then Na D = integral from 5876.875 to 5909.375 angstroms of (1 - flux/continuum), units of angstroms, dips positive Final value 0.77 angstroms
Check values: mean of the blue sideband 19.6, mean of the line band 19.2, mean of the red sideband 19.8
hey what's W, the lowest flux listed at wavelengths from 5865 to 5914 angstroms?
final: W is 18.1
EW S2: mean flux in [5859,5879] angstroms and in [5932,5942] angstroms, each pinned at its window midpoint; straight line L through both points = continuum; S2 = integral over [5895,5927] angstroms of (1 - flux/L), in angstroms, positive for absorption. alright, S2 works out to 0.8 angstroms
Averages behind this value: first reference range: 19.9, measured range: 19.3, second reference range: 19.7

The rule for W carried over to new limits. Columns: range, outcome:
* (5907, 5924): 19.16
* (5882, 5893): 18.52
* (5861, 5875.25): 18.92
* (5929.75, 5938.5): 19.5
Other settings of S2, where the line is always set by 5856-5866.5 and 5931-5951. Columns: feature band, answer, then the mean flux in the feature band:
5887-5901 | 0.79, 18.6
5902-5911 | 0.27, 19.2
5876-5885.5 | -0.37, 20.3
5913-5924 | 0.09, 19.7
